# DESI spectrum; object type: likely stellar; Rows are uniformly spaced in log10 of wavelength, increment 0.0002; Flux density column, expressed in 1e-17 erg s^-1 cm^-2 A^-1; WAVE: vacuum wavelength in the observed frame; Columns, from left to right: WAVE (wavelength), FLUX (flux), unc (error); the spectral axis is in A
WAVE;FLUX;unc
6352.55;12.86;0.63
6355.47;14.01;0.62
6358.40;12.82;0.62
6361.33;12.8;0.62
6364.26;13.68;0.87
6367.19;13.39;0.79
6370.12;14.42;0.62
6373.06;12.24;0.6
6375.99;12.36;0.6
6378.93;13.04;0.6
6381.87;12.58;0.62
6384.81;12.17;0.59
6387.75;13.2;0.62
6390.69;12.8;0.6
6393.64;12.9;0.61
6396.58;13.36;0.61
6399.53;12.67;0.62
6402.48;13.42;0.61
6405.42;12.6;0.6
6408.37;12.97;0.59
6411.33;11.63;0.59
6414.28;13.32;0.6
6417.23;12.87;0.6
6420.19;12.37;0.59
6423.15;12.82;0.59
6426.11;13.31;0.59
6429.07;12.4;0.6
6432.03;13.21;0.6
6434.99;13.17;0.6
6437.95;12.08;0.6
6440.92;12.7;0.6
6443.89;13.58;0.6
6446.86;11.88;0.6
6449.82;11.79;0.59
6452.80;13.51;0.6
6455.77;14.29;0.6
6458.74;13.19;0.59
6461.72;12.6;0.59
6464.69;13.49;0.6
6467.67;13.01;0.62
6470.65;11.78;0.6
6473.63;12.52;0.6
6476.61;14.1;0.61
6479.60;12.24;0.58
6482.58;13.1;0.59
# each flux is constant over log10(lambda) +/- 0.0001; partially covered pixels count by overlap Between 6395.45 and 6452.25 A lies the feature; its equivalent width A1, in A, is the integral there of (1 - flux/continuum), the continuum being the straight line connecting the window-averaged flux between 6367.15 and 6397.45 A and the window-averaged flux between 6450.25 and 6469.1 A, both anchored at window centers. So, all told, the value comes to 1.5 A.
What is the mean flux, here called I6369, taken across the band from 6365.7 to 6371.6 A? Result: 13.9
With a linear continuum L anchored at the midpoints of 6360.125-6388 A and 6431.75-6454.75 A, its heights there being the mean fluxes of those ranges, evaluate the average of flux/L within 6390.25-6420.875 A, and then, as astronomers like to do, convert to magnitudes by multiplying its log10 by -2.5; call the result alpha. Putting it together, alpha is 0.00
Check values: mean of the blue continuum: 13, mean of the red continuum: 12.7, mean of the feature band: 12.8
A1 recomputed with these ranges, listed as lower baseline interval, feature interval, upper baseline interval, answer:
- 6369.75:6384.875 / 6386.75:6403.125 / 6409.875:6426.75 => -0.4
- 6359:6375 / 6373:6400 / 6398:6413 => 0.4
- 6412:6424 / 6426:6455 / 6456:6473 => 0.1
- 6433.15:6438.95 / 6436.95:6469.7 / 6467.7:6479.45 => -0.5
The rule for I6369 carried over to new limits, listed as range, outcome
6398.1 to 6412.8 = 12.7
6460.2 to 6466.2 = 13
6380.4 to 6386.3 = 12.4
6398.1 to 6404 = 13.1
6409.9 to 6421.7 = 12.6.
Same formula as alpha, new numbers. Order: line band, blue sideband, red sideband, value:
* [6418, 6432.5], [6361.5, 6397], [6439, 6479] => 0.014 mag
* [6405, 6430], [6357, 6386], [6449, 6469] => 0.031 mag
